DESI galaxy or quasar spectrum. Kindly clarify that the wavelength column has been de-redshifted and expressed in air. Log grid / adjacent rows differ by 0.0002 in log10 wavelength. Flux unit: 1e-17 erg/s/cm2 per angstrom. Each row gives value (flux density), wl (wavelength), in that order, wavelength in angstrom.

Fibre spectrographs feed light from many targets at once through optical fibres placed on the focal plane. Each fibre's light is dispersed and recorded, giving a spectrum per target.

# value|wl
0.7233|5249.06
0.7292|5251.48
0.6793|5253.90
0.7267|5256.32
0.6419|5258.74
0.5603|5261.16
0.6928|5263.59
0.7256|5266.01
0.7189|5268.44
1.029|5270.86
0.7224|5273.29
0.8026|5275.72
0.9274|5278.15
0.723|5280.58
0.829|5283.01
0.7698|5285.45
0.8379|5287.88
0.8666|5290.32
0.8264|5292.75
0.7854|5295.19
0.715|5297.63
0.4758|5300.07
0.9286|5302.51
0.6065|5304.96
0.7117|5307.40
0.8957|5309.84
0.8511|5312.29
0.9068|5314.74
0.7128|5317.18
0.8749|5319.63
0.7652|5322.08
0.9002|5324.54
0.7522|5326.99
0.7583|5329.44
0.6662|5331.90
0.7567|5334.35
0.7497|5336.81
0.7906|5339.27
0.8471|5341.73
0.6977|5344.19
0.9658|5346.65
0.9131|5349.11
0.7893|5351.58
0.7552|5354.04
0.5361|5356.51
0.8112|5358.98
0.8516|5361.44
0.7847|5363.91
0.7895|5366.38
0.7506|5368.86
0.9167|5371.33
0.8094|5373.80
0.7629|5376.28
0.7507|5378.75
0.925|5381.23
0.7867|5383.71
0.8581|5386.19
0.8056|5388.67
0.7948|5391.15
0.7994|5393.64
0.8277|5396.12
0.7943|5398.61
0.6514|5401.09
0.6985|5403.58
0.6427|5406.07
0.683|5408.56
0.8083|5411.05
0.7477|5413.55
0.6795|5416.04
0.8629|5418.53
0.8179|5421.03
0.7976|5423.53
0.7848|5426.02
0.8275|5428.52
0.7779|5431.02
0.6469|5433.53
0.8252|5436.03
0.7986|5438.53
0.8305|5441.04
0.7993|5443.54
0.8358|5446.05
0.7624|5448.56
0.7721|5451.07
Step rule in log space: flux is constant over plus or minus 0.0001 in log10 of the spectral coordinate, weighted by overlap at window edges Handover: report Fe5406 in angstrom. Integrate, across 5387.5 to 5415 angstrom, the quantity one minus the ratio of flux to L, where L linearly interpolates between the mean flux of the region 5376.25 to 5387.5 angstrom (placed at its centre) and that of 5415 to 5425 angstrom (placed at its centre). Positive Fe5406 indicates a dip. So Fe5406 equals 2.0 angstrom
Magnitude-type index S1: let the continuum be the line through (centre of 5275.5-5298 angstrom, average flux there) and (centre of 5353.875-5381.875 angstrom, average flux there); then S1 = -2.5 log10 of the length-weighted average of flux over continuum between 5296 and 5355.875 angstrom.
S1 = 0.03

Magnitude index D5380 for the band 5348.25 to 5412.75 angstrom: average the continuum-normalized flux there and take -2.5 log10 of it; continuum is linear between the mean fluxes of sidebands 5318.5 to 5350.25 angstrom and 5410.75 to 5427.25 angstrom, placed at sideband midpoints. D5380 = 0.02 mag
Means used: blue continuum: 0.802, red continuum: 0.784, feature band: 0.779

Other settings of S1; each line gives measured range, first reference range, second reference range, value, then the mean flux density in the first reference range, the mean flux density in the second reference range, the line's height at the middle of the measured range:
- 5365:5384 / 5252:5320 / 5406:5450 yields -0.05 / 0.768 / 0.777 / 0.774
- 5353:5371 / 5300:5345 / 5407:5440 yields 0.02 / 0.779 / 0.773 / 0.777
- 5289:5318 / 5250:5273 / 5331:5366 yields -0.03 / 0.723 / 0.781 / 0.751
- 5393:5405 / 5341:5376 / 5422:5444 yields 0.06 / 0.8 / 0.788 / 0.793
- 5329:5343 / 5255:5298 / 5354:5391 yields 0.04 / 0.773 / 0.794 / 0.786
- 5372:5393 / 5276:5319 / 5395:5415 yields -0.10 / 0.788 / 0.73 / 0.742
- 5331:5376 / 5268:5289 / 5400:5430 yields -0.01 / 0.822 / 0.751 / 0.783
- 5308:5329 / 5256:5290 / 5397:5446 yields -0.08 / 0.769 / 0.764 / 0.767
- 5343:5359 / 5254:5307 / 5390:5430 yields -0.03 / 0.755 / 0.764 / 0.76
